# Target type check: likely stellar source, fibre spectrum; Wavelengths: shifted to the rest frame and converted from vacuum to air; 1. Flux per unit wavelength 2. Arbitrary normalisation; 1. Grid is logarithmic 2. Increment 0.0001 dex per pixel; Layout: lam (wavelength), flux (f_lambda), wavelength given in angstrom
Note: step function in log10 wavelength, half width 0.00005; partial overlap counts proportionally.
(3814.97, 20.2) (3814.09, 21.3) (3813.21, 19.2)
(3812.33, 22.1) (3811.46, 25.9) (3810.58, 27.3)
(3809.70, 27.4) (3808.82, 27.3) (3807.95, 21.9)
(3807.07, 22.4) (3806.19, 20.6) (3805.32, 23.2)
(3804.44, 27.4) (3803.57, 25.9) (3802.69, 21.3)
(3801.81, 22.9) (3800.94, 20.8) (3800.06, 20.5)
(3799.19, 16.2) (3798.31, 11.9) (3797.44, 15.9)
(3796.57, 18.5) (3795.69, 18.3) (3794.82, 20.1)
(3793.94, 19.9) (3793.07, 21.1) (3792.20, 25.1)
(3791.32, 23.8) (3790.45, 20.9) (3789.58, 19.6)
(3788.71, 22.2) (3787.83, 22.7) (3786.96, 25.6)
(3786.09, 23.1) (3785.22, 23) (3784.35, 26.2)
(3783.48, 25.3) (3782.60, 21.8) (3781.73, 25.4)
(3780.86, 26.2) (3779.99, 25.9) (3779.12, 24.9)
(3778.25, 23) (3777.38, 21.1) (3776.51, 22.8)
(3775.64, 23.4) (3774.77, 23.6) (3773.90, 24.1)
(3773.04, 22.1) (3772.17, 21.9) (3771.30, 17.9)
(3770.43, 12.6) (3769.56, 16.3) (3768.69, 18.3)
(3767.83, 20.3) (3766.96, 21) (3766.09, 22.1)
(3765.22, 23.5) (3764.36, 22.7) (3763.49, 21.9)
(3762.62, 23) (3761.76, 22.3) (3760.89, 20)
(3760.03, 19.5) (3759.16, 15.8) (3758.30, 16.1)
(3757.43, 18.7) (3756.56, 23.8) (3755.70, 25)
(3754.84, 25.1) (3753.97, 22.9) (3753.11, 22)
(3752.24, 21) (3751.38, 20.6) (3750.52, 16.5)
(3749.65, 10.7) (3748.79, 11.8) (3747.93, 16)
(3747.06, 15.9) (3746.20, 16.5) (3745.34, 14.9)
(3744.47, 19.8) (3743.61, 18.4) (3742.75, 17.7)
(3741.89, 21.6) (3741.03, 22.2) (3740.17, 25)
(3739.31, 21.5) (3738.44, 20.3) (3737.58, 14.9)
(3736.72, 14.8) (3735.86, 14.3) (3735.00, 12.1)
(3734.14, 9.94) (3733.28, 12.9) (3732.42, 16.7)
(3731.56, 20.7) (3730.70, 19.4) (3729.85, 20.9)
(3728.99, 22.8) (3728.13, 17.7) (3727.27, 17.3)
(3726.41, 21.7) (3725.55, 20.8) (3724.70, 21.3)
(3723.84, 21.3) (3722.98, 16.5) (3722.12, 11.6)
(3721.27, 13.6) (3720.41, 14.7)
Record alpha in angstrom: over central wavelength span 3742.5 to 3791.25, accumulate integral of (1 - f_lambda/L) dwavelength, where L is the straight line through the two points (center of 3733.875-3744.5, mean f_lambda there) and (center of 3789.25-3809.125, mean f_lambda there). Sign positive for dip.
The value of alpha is -3.5 angstrom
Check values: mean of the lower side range 17.9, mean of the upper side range 21.1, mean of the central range 20.9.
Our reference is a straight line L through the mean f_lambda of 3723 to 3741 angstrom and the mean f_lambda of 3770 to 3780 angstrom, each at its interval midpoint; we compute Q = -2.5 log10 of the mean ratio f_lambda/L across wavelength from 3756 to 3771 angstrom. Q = 0.050 mag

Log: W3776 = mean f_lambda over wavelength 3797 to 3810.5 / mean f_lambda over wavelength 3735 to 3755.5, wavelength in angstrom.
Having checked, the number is 1.2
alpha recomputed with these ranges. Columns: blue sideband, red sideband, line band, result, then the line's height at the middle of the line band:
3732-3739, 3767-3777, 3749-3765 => -2.1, 18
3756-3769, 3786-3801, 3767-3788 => -2.0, 20.5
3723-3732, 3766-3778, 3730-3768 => 2.7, 20.4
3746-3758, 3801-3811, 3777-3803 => 0.9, 22.7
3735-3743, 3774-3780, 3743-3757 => 1.0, 20.1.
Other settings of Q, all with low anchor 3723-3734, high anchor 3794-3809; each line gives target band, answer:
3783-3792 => -0.14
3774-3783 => -0.18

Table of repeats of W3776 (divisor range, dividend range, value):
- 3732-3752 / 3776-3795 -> 1.38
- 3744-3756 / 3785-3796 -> 1.19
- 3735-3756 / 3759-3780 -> 1.14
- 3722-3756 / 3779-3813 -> 1.23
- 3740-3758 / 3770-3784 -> 1.18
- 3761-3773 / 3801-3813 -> 1.18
